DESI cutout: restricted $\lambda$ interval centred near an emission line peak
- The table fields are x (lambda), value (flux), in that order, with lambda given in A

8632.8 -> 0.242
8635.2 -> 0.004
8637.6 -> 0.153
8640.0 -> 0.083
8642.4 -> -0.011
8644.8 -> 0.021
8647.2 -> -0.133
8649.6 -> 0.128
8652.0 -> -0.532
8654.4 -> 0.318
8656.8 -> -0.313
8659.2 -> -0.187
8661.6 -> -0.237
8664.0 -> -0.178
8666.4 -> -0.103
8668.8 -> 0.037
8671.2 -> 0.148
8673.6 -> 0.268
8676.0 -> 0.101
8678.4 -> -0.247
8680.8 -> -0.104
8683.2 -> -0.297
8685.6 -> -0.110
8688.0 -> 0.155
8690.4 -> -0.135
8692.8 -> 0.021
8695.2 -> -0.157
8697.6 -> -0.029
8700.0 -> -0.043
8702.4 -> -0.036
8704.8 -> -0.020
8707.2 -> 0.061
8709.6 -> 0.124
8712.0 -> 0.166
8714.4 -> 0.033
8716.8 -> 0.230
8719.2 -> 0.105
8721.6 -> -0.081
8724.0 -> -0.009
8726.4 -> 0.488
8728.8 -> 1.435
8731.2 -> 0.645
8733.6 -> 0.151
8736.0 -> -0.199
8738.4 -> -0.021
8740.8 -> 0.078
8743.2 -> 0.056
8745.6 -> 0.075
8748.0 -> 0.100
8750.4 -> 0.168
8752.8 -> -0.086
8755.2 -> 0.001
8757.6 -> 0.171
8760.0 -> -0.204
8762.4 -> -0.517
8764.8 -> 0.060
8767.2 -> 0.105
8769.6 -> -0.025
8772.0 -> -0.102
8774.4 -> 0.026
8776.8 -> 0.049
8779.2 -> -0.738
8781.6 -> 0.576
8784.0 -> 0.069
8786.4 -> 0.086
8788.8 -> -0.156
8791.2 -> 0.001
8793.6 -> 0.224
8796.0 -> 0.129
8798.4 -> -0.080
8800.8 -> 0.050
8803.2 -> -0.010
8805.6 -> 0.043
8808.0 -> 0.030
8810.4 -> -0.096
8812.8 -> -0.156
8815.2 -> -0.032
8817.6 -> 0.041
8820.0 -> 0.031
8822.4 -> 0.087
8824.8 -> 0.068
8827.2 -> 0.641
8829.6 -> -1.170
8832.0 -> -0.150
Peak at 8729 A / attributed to H-beta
